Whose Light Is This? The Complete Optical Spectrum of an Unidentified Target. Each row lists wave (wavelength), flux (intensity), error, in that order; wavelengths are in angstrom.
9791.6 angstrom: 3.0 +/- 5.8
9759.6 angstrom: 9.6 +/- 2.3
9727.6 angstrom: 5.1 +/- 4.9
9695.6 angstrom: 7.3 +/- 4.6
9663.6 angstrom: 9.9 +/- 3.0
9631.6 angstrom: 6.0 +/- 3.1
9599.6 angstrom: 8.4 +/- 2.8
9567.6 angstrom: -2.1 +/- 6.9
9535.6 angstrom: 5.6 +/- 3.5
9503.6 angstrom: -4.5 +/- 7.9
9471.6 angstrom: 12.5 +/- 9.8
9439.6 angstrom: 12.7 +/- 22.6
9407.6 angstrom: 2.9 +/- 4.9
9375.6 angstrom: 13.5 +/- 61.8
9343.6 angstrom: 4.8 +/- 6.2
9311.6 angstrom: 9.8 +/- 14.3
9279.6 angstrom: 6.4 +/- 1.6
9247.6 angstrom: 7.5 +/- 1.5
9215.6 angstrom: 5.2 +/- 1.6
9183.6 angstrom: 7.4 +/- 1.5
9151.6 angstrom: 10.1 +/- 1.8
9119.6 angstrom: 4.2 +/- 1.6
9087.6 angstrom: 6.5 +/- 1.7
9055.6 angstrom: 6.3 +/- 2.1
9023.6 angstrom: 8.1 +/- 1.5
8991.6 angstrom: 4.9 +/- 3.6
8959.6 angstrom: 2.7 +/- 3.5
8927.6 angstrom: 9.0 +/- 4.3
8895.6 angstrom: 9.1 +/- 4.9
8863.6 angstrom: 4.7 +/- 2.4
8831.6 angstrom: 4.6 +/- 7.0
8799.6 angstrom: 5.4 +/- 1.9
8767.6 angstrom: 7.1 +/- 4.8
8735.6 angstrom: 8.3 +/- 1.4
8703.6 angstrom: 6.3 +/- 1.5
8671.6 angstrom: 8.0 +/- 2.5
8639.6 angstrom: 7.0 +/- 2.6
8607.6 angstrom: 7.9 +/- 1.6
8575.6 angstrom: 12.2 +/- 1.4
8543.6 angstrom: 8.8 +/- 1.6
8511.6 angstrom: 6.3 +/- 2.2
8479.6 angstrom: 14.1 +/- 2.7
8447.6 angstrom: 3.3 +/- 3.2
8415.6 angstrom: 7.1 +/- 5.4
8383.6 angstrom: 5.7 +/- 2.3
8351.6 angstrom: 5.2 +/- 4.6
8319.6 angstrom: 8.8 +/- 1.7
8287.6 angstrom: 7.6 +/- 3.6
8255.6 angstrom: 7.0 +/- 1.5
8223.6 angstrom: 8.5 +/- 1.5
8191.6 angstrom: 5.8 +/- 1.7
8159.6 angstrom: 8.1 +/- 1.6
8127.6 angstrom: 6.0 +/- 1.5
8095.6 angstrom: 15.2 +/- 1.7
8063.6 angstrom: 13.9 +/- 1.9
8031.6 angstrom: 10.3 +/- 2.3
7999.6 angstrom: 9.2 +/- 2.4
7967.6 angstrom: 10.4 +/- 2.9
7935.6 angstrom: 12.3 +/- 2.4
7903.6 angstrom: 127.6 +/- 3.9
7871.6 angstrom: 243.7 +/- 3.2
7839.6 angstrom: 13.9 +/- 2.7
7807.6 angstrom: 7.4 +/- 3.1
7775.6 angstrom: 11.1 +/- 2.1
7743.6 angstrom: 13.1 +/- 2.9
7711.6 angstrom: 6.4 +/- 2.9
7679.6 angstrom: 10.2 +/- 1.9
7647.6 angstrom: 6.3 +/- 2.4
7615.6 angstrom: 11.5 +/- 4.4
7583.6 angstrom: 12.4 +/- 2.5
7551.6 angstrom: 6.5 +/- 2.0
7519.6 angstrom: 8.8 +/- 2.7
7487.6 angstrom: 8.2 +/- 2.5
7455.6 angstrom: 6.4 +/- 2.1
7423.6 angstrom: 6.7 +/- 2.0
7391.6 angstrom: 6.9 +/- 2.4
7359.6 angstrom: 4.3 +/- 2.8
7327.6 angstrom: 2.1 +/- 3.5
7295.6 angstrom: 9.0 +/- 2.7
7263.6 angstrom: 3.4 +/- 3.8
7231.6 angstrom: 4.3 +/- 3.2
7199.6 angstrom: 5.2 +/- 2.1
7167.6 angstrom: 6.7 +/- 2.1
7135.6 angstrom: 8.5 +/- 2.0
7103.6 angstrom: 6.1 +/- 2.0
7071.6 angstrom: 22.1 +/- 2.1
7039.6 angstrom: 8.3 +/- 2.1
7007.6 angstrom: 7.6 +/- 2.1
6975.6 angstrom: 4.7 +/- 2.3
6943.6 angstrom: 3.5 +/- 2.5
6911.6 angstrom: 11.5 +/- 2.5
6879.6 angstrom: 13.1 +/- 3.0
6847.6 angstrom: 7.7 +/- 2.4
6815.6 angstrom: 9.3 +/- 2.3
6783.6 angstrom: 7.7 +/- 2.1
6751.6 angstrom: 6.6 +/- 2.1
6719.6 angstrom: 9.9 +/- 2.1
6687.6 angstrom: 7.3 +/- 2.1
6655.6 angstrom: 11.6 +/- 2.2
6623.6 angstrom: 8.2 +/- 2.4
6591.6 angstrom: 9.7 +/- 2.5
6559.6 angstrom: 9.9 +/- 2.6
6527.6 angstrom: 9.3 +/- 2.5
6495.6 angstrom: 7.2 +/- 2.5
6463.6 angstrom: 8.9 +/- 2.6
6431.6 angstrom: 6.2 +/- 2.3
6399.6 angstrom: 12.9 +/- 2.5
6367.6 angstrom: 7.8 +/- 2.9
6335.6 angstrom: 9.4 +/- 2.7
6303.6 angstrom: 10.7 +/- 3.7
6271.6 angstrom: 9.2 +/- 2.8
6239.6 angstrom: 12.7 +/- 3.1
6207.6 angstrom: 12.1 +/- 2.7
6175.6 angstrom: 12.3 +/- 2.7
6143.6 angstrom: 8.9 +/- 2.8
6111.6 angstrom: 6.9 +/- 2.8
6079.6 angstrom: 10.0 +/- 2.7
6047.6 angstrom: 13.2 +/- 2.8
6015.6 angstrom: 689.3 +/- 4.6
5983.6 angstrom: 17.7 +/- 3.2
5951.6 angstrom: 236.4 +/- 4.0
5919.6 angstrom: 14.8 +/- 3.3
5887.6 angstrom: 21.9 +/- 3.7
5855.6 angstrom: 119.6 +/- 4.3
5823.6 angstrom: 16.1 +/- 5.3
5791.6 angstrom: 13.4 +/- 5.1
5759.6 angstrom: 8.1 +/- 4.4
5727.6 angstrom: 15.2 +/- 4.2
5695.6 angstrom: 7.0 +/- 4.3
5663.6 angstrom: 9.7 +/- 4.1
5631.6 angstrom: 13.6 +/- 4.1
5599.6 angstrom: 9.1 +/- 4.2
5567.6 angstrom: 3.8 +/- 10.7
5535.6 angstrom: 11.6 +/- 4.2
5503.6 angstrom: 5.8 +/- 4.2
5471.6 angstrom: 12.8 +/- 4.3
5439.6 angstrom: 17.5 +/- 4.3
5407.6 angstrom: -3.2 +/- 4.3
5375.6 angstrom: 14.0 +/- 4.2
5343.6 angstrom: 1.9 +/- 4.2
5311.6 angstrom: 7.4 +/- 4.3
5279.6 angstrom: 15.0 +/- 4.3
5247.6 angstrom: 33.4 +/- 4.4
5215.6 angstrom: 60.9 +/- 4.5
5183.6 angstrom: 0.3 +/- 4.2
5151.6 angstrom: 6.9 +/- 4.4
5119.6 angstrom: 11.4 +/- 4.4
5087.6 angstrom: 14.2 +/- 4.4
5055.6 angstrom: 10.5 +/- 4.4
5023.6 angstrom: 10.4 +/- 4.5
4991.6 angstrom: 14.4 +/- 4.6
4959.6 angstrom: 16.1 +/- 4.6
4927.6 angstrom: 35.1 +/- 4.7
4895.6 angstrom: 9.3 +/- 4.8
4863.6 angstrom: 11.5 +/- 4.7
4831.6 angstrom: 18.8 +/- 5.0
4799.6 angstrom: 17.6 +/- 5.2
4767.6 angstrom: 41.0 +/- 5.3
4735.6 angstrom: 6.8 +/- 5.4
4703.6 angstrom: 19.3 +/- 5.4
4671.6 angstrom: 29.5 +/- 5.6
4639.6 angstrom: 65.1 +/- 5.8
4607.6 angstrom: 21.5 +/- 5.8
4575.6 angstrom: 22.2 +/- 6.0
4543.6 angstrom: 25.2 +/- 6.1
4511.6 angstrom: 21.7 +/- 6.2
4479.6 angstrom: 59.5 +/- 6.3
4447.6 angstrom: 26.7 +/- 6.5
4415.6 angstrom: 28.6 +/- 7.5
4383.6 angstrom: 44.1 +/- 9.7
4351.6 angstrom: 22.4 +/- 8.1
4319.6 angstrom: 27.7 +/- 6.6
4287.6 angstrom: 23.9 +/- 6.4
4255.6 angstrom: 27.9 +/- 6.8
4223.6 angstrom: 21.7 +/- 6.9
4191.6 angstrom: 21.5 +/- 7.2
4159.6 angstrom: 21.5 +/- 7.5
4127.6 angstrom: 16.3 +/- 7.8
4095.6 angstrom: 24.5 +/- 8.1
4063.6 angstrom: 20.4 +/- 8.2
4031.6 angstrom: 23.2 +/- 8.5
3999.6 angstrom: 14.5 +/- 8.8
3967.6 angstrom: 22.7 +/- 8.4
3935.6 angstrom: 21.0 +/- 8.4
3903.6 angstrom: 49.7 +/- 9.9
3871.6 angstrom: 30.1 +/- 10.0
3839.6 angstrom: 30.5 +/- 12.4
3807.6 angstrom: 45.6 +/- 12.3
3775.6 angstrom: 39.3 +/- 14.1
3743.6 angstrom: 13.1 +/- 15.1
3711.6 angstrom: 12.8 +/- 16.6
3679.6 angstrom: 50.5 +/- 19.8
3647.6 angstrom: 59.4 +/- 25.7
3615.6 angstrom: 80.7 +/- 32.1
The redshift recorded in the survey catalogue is 0.20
